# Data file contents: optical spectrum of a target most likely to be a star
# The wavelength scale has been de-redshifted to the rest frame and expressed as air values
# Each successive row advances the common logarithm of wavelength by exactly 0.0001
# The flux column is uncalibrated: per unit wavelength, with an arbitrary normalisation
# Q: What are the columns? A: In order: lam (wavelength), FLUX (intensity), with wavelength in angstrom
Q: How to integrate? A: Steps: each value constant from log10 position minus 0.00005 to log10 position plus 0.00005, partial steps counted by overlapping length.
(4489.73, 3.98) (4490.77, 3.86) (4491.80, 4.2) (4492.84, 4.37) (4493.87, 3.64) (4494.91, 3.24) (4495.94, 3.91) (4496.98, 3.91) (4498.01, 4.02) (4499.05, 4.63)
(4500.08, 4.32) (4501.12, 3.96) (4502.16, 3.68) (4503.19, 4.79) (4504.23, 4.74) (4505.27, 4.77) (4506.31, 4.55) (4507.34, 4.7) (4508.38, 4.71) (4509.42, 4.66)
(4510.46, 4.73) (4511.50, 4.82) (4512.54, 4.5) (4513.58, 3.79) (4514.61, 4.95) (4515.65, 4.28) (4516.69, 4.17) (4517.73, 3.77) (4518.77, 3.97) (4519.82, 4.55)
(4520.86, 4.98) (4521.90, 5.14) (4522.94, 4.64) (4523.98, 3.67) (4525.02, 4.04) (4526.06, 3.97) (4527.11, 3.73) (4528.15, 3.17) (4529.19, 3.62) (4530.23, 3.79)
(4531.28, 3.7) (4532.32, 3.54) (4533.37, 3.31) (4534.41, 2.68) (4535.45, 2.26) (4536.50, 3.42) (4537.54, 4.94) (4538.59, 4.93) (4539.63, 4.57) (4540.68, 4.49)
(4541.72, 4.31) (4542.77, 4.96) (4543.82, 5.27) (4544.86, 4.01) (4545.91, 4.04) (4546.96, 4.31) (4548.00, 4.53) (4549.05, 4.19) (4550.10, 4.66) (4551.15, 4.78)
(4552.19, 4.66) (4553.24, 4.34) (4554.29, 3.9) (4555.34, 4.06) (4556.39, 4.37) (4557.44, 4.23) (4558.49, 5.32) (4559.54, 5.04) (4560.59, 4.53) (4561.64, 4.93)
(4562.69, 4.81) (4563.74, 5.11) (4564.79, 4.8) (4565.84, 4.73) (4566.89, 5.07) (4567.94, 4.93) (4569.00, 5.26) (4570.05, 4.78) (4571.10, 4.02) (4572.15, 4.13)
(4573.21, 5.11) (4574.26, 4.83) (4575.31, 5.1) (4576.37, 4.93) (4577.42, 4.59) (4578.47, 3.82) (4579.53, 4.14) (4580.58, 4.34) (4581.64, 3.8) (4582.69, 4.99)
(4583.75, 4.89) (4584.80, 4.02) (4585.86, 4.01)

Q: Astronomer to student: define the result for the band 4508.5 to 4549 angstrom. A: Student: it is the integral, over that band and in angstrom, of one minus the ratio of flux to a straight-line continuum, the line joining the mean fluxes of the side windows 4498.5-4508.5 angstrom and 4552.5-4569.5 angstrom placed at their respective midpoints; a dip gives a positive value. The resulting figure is 3.6 angstrom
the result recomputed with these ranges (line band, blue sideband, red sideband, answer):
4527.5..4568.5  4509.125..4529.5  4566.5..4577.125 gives 2.3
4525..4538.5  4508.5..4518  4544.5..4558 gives 2.5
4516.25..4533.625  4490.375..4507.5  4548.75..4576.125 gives 1.6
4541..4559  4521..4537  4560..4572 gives -0.7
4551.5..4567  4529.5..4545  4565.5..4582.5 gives -1.0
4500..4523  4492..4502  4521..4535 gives -3.5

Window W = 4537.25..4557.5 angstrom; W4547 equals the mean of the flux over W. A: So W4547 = 4.48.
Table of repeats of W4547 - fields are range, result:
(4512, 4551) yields 4.14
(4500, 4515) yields 4.51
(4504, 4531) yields 4.31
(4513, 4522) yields 4.37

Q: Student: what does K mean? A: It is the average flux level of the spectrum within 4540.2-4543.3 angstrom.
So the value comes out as 4.59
